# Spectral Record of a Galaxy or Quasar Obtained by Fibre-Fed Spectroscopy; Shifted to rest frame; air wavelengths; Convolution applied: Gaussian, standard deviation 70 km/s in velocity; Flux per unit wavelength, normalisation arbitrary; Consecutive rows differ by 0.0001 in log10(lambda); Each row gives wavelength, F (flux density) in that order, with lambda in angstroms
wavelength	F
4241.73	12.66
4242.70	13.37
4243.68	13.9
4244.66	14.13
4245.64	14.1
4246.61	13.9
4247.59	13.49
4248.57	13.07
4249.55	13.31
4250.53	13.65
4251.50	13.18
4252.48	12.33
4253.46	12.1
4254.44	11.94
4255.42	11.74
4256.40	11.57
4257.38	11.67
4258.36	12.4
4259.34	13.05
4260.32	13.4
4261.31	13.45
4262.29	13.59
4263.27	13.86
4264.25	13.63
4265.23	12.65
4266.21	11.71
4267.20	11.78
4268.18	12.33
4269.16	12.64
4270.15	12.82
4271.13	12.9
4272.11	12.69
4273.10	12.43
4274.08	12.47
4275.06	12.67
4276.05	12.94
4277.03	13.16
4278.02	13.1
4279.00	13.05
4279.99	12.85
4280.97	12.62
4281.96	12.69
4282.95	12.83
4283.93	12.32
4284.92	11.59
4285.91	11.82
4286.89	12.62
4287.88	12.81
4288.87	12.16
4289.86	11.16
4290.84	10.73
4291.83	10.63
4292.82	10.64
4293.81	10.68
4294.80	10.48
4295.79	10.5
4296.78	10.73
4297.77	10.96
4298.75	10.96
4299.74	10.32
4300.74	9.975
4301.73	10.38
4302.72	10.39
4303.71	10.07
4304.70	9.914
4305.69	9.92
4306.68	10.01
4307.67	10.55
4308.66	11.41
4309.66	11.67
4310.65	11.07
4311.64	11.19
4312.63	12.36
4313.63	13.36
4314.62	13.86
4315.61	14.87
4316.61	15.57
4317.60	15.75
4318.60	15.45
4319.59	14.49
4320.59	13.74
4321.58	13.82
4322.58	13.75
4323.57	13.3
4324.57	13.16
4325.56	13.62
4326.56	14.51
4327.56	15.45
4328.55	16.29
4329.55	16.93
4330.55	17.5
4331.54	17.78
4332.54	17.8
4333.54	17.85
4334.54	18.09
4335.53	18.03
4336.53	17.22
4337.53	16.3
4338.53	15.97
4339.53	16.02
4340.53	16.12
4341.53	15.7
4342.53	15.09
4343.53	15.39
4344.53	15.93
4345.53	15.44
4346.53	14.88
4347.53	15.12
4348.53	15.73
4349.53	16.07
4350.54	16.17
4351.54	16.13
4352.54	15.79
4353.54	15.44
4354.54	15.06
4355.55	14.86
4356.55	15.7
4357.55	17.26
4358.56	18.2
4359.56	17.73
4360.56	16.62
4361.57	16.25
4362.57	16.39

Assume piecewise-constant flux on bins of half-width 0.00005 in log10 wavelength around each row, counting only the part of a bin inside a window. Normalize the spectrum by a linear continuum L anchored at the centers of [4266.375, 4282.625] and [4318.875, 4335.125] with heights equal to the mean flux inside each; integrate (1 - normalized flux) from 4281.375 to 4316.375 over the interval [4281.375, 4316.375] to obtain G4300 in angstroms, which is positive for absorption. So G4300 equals 6.5 angstroms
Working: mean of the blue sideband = 12.7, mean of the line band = 11.4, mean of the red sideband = 15.5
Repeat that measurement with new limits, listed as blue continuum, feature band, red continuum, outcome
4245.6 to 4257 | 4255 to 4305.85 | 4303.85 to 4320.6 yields 3.0 angstroms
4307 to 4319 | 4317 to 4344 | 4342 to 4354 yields -2.7 angstroms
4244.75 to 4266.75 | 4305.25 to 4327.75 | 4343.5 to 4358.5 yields 2.4 angstroms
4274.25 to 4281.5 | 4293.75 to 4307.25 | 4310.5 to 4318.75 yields 3.1 angstroms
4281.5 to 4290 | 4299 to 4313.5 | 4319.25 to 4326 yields 2.6 angstroms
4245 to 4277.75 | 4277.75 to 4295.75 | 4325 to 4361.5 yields 2.6 angstroms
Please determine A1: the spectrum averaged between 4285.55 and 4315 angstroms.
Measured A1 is 11.1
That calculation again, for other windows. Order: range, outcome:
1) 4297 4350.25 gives 14.1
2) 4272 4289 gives 12.6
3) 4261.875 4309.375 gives 11.8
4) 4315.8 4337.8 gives 15.7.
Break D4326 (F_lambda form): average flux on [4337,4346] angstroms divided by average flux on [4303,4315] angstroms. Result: 1.40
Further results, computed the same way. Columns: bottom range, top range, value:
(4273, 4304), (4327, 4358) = 1.39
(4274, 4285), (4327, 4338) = 1.35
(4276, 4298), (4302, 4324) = 1.06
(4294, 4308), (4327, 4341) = 1.63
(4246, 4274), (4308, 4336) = 1.15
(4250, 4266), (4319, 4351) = 1.23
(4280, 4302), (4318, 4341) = 1.39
